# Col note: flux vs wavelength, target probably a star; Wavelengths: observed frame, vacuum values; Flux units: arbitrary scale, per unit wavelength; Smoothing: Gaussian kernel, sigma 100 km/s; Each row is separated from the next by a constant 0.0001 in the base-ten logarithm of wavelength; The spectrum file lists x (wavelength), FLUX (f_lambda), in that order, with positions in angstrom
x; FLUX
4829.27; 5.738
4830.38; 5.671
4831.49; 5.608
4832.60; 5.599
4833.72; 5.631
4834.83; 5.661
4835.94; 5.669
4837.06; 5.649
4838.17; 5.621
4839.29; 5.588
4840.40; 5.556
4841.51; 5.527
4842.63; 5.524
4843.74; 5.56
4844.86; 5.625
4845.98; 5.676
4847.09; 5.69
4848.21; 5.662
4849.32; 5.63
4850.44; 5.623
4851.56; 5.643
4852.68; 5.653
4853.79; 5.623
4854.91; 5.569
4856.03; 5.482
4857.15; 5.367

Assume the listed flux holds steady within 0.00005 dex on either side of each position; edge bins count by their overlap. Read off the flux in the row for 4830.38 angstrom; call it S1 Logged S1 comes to 5.671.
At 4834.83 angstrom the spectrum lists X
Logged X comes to 5.661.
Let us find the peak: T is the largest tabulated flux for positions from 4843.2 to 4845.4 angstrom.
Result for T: 5.625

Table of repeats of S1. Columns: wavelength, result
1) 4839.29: 5.588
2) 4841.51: 5.527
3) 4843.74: 5.56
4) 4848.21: 5.662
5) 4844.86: 5.625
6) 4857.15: 5.367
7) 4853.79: 5.623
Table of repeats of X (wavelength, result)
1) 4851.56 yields 5.643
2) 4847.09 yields 5.69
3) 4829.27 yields 5.738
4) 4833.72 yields 5.631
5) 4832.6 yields 5.599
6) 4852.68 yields 5.653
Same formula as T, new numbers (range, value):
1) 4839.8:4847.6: 5.69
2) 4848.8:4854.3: 5.653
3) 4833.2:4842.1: 5.669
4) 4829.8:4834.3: 5.671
